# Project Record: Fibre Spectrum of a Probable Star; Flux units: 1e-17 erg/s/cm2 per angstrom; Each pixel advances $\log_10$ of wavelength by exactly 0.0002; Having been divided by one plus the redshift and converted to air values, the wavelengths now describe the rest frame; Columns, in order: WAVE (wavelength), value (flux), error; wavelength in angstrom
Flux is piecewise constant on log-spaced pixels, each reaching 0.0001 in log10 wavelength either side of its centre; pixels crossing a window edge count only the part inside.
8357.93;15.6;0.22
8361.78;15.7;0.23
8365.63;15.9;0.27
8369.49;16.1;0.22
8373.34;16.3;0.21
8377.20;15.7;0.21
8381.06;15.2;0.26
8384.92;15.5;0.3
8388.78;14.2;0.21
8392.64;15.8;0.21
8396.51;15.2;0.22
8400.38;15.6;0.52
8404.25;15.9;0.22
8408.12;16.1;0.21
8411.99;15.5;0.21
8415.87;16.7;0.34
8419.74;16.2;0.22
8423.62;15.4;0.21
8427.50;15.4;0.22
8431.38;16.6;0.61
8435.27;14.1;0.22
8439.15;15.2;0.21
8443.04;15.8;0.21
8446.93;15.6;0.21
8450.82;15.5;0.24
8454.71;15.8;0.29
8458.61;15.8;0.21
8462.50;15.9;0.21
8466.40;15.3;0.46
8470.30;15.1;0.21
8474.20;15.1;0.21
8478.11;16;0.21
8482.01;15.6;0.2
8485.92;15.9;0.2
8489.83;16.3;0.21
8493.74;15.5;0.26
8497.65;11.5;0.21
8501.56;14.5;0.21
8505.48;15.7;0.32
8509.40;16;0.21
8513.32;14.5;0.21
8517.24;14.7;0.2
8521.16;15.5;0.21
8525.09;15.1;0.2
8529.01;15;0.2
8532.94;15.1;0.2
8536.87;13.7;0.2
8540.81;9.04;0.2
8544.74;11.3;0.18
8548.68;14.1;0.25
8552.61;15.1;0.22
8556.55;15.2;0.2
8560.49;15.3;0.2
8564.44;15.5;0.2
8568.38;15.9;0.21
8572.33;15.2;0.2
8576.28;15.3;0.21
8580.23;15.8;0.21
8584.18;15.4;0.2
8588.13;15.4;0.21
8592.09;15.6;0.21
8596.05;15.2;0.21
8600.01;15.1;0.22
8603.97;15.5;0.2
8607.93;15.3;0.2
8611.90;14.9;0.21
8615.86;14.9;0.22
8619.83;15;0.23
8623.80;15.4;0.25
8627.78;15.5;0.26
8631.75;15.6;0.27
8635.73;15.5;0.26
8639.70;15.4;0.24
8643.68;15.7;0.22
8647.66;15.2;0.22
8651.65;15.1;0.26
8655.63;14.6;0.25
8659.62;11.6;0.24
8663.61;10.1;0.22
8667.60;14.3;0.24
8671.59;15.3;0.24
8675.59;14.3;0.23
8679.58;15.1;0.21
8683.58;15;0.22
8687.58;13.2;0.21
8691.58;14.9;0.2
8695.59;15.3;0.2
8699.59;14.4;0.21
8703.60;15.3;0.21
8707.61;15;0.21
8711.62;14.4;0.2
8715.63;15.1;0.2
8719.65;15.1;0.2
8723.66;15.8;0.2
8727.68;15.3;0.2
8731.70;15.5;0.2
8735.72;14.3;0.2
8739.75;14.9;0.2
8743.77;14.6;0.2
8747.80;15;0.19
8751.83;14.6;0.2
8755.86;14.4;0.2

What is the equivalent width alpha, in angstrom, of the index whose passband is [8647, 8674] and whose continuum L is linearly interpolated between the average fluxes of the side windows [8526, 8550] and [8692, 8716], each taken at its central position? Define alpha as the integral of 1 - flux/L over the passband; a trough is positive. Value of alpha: 1.4 angstrom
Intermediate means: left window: 13.1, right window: 14.9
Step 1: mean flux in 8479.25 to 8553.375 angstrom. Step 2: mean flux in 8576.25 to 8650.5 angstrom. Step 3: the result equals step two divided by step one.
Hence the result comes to 1.06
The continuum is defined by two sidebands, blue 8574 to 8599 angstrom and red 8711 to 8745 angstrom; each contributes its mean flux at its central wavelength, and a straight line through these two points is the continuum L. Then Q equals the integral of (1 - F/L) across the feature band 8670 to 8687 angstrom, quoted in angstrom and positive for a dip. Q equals 0.5 angstrom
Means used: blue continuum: 15.4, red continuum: 15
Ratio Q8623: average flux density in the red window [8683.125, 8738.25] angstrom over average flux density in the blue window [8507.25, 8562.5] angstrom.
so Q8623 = 1.04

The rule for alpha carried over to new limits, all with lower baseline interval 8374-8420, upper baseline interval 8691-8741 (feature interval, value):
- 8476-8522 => 0.9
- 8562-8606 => -0.5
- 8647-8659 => 0.5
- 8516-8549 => 3.6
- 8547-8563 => 0.4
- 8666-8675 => 0.2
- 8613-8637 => -0.2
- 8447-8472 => -0.1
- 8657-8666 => 2.3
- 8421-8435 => 0.0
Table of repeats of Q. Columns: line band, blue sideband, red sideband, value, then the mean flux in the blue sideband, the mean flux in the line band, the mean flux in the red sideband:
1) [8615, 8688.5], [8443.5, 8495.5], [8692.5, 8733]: 3.2 angstrom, 15.7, 14.6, 15.1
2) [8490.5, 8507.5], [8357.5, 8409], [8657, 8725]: 0.8 angstrom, 15.6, 14.5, 14.4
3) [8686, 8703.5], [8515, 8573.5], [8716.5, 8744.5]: 0.4 angstrom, 14.4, 14.6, 15.1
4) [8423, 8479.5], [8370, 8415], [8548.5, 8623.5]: 0.0 angstrom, 15.6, 15.5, 15.3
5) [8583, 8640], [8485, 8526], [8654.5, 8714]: -3.1 angstrom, 15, 15.3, 14.2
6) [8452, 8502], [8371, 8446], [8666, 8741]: 0.5 angstrom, 15.6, 15.3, 14.9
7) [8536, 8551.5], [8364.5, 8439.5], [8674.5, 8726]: 3.2 angstrom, 15.6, 12.1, 14.9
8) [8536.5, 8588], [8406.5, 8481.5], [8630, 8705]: 2.1 angstrom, 15.6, 14.4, 14.5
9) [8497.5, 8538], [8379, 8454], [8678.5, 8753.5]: 1.3 angstrom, 15.6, 14.8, 14.9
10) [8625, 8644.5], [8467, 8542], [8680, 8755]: -0.9 angstrom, 14.8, 15.5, 14.9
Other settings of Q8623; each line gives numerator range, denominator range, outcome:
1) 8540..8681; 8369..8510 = 0.95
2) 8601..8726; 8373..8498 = 0.95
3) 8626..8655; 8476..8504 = 1.02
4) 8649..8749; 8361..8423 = 0.93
